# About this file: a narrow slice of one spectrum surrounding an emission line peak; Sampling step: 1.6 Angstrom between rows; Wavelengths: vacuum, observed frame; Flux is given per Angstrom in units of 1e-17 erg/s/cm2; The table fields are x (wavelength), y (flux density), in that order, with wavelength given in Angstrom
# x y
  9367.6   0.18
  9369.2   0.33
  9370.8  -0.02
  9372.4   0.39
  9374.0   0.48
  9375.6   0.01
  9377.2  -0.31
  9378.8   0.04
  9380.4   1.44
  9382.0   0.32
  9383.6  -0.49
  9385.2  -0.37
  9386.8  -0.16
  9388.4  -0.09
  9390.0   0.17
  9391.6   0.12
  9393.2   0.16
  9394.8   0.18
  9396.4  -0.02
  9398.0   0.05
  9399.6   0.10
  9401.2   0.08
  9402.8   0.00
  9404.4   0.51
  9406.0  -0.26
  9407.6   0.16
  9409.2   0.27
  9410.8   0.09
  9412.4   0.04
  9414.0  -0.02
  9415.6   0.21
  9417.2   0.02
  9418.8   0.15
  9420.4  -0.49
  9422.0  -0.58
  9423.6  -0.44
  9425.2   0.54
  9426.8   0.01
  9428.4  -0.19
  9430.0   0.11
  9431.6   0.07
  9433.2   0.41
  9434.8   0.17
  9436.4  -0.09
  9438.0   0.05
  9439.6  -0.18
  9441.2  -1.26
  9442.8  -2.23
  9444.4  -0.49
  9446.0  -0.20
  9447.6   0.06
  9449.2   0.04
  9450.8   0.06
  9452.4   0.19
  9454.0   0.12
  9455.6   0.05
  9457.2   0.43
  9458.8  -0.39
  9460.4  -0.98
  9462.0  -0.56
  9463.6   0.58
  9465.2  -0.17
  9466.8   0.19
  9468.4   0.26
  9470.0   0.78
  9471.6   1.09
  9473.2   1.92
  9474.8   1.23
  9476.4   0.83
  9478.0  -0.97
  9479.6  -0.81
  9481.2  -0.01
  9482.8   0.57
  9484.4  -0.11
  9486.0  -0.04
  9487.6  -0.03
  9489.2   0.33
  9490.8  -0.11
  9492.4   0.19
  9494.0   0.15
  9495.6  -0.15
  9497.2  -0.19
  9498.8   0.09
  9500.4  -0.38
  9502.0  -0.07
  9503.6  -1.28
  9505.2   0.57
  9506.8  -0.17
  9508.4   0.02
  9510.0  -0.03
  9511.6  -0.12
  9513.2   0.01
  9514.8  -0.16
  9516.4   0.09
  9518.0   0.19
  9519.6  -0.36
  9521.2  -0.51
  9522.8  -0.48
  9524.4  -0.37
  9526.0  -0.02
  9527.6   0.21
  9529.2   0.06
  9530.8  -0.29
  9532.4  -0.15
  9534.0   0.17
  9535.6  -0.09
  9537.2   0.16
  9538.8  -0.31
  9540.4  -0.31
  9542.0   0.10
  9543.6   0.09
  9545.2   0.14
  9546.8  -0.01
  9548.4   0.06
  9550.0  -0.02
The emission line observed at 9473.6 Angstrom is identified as Hbeta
